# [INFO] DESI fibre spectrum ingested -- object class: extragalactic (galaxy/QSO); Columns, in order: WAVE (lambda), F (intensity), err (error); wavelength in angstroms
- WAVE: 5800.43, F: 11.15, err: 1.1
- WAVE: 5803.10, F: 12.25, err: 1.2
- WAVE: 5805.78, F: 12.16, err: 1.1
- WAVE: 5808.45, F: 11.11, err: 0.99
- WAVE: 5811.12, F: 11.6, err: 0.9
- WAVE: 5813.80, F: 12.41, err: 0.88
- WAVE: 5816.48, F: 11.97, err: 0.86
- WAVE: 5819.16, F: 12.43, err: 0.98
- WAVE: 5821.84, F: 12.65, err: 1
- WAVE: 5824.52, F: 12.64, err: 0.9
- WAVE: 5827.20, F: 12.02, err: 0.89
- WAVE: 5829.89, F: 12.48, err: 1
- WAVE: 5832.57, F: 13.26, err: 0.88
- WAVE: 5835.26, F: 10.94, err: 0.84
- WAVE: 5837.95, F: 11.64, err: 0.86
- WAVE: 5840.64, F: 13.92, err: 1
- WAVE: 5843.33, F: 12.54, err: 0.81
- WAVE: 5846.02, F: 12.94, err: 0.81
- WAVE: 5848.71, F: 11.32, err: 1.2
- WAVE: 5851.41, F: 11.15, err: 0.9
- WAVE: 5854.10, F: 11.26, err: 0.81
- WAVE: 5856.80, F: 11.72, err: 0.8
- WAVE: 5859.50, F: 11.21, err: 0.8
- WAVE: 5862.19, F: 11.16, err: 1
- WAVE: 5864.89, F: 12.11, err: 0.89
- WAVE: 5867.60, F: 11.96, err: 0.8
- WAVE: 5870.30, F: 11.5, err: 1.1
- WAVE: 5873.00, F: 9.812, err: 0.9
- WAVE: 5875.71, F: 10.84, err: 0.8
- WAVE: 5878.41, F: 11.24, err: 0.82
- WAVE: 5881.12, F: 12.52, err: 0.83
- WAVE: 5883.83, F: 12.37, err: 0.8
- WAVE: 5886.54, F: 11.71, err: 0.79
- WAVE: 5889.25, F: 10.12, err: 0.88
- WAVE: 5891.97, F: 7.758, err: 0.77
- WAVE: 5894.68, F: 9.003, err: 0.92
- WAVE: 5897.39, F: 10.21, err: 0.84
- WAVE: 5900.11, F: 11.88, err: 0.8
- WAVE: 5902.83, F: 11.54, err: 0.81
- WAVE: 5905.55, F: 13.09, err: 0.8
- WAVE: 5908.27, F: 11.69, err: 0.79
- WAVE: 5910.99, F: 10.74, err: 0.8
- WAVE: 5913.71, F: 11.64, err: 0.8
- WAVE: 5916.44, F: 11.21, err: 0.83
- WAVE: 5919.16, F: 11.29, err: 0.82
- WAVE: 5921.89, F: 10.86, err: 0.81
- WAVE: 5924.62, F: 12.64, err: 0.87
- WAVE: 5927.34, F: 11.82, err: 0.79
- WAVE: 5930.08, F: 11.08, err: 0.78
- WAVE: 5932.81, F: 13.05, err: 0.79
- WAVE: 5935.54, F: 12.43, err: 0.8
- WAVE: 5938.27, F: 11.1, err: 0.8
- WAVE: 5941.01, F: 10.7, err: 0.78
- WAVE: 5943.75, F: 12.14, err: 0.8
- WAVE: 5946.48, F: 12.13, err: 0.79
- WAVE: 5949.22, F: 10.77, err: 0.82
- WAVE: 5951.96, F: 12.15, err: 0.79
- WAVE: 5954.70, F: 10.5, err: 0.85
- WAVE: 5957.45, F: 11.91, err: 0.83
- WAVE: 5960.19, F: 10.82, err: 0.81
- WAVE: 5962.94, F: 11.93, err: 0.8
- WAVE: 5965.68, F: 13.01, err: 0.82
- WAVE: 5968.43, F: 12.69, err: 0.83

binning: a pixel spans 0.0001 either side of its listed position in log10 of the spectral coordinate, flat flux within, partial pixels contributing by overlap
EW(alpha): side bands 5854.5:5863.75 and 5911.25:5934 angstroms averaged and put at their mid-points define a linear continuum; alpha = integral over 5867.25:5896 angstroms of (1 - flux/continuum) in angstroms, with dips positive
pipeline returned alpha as 1.8 angstroms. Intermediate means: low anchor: 11.4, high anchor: 11.6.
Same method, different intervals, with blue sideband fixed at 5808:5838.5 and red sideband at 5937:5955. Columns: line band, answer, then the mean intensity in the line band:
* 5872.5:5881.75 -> 0.55 angstroms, 11.1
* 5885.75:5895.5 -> 1.81 angstroms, 9.56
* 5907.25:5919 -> 0.30 angstroms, 11.3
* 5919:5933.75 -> -0.35 angstroms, 11.8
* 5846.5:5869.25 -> 0.74 angstroms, 11.5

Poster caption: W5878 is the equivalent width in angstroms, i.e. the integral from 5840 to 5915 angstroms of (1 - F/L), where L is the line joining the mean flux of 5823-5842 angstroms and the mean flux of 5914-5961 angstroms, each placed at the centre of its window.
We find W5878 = 4.3 angstroms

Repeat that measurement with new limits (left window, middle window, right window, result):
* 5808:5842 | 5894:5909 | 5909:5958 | 0.6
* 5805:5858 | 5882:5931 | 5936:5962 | 2.1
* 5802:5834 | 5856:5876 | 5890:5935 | 0.7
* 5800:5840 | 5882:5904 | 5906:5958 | 2.2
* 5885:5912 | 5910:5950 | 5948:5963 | -1.9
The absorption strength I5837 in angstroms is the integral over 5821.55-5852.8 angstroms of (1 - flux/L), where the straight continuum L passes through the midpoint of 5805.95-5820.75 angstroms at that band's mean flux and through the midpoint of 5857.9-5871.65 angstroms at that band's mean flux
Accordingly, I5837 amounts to -1.32 angstroms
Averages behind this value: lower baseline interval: 11.9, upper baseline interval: 11.6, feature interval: 12.3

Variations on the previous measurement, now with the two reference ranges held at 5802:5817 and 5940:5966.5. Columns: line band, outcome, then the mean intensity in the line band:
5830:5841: -0.4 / 12.3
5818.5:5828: -0.5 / 12.5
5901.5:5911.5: -0.1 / 11.9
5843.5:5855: 0.0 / 11.8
